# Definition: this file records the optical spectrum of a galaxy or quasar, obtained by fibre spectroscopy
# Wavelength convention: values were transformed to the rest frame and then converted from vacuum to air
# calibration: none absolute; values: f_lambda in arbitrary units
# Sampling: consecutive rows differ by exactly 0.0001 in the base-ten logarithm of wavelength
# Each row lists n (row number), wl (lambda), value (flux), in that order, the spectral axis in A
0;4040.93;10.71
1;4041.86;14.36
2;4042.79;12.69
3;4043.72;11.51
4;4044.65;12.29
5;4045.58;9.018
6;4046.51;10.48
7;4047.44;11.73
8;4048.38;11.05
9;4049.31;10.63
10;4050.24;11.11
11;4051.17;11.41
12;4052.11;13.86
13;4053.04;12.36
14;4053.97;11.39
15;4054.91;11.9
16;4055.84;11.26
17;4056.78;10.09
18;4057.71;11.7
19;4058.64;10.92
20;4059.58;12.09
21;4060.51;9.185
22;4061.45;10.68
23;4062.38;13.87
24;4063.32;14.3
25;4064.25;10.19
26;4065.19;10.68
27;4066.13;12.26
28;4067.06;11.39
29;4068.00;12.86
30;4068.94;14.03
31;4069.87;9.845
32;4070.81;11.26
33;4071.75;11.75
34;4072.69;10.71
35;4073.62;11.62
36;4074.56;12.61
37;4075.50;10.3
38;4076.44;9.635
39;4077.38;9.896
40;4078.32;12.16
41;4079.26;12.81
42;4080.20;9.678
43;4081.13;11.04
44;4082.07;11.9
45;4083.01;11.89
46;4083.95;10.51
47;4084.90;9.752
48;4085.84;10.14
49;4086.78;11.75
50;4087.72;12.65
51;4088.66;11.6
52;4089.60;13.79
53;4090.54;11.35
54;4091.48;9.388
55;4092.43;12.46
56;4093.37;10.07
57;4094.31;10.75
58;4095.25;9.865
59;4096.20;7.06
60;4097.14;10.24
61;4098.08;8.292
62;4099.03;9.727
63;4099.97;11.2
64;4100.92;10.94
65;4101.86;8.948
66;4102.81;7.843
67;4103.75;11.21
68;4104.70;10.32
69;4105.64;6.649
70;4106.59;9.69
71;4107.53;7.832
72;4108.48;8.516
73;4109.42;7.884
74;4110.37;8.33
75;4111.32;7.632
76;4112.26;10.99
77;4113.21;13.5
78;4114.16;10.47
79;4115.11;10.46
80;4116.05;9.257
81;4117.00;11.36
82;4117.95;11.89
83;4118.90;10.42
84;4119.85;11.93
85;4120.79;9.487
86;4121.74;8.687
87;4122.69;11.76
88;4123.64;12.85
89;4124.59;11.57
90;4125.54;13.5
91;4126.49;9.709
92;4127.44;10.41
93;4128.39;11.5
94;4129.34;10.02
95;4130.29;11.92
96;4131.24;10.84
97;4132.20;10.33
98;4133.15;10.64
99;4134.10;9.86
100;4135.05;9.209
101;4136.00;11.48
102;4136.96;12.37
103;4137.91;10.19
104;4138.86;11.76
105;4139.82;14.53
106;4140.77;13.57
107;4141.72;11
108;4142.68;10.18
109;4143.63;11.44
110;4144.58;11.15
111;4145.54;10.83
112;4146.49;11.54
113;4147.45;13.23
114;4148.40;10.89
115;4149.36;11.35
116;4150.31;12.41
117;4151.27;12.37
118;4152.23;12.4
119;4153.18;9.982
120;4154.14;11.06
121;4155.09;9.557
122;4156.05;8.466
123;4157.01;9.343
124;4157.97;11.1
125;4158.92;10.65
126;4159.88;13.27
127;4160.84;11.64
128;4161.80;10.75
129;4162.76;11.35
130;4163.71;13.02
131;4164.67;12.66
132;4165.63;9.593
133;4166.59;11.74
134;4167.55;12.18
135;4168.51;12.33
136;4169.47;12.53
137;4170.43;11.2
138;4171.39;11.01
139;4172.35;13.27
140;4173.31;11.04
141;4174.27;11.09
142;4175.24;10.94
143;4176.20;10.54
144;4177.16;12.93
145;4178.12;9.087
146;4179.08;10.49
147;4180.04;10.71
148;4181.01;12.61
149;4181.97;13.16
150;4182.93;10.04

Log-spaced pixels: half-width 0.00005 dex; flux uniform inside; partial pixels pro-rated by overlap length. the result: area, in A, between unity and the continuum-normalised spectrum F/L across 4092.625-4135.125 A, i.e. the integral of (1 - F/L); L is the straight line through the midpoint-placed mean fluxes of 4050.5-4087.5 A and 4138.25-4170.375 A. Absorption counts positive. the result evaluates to 4.9 A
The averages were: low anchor 11.4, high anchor 11.5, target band 10.2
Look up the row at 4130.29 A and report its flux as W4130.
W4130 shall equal 11.92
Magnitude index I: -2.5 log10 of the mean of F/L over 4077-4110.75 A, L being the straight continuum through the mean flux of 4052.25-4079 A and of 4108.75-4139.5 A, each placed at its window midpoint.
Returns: 0.09 mag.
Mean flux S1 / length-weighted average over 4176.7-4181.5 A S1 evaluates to 11.2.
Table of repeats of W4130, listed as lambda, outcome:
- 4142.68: 10.18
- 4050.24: 11.11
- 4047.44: 11.73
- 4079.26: 12.81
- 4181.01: 12.61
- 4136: 11.48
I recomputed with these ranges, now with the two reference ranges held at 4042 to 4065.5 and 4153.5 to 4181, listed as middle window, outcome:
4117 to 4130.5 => 0.02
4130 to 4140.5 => 0.01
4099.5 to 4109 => 0.22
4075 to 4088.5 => 0.04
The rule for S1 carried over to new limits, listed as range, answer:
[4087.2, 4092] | 11.8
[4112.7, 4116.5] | 10.9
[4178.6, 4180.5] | 10.6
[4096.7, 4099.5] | 9.41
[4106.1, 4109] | 8.67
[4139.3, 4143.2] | 12.3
